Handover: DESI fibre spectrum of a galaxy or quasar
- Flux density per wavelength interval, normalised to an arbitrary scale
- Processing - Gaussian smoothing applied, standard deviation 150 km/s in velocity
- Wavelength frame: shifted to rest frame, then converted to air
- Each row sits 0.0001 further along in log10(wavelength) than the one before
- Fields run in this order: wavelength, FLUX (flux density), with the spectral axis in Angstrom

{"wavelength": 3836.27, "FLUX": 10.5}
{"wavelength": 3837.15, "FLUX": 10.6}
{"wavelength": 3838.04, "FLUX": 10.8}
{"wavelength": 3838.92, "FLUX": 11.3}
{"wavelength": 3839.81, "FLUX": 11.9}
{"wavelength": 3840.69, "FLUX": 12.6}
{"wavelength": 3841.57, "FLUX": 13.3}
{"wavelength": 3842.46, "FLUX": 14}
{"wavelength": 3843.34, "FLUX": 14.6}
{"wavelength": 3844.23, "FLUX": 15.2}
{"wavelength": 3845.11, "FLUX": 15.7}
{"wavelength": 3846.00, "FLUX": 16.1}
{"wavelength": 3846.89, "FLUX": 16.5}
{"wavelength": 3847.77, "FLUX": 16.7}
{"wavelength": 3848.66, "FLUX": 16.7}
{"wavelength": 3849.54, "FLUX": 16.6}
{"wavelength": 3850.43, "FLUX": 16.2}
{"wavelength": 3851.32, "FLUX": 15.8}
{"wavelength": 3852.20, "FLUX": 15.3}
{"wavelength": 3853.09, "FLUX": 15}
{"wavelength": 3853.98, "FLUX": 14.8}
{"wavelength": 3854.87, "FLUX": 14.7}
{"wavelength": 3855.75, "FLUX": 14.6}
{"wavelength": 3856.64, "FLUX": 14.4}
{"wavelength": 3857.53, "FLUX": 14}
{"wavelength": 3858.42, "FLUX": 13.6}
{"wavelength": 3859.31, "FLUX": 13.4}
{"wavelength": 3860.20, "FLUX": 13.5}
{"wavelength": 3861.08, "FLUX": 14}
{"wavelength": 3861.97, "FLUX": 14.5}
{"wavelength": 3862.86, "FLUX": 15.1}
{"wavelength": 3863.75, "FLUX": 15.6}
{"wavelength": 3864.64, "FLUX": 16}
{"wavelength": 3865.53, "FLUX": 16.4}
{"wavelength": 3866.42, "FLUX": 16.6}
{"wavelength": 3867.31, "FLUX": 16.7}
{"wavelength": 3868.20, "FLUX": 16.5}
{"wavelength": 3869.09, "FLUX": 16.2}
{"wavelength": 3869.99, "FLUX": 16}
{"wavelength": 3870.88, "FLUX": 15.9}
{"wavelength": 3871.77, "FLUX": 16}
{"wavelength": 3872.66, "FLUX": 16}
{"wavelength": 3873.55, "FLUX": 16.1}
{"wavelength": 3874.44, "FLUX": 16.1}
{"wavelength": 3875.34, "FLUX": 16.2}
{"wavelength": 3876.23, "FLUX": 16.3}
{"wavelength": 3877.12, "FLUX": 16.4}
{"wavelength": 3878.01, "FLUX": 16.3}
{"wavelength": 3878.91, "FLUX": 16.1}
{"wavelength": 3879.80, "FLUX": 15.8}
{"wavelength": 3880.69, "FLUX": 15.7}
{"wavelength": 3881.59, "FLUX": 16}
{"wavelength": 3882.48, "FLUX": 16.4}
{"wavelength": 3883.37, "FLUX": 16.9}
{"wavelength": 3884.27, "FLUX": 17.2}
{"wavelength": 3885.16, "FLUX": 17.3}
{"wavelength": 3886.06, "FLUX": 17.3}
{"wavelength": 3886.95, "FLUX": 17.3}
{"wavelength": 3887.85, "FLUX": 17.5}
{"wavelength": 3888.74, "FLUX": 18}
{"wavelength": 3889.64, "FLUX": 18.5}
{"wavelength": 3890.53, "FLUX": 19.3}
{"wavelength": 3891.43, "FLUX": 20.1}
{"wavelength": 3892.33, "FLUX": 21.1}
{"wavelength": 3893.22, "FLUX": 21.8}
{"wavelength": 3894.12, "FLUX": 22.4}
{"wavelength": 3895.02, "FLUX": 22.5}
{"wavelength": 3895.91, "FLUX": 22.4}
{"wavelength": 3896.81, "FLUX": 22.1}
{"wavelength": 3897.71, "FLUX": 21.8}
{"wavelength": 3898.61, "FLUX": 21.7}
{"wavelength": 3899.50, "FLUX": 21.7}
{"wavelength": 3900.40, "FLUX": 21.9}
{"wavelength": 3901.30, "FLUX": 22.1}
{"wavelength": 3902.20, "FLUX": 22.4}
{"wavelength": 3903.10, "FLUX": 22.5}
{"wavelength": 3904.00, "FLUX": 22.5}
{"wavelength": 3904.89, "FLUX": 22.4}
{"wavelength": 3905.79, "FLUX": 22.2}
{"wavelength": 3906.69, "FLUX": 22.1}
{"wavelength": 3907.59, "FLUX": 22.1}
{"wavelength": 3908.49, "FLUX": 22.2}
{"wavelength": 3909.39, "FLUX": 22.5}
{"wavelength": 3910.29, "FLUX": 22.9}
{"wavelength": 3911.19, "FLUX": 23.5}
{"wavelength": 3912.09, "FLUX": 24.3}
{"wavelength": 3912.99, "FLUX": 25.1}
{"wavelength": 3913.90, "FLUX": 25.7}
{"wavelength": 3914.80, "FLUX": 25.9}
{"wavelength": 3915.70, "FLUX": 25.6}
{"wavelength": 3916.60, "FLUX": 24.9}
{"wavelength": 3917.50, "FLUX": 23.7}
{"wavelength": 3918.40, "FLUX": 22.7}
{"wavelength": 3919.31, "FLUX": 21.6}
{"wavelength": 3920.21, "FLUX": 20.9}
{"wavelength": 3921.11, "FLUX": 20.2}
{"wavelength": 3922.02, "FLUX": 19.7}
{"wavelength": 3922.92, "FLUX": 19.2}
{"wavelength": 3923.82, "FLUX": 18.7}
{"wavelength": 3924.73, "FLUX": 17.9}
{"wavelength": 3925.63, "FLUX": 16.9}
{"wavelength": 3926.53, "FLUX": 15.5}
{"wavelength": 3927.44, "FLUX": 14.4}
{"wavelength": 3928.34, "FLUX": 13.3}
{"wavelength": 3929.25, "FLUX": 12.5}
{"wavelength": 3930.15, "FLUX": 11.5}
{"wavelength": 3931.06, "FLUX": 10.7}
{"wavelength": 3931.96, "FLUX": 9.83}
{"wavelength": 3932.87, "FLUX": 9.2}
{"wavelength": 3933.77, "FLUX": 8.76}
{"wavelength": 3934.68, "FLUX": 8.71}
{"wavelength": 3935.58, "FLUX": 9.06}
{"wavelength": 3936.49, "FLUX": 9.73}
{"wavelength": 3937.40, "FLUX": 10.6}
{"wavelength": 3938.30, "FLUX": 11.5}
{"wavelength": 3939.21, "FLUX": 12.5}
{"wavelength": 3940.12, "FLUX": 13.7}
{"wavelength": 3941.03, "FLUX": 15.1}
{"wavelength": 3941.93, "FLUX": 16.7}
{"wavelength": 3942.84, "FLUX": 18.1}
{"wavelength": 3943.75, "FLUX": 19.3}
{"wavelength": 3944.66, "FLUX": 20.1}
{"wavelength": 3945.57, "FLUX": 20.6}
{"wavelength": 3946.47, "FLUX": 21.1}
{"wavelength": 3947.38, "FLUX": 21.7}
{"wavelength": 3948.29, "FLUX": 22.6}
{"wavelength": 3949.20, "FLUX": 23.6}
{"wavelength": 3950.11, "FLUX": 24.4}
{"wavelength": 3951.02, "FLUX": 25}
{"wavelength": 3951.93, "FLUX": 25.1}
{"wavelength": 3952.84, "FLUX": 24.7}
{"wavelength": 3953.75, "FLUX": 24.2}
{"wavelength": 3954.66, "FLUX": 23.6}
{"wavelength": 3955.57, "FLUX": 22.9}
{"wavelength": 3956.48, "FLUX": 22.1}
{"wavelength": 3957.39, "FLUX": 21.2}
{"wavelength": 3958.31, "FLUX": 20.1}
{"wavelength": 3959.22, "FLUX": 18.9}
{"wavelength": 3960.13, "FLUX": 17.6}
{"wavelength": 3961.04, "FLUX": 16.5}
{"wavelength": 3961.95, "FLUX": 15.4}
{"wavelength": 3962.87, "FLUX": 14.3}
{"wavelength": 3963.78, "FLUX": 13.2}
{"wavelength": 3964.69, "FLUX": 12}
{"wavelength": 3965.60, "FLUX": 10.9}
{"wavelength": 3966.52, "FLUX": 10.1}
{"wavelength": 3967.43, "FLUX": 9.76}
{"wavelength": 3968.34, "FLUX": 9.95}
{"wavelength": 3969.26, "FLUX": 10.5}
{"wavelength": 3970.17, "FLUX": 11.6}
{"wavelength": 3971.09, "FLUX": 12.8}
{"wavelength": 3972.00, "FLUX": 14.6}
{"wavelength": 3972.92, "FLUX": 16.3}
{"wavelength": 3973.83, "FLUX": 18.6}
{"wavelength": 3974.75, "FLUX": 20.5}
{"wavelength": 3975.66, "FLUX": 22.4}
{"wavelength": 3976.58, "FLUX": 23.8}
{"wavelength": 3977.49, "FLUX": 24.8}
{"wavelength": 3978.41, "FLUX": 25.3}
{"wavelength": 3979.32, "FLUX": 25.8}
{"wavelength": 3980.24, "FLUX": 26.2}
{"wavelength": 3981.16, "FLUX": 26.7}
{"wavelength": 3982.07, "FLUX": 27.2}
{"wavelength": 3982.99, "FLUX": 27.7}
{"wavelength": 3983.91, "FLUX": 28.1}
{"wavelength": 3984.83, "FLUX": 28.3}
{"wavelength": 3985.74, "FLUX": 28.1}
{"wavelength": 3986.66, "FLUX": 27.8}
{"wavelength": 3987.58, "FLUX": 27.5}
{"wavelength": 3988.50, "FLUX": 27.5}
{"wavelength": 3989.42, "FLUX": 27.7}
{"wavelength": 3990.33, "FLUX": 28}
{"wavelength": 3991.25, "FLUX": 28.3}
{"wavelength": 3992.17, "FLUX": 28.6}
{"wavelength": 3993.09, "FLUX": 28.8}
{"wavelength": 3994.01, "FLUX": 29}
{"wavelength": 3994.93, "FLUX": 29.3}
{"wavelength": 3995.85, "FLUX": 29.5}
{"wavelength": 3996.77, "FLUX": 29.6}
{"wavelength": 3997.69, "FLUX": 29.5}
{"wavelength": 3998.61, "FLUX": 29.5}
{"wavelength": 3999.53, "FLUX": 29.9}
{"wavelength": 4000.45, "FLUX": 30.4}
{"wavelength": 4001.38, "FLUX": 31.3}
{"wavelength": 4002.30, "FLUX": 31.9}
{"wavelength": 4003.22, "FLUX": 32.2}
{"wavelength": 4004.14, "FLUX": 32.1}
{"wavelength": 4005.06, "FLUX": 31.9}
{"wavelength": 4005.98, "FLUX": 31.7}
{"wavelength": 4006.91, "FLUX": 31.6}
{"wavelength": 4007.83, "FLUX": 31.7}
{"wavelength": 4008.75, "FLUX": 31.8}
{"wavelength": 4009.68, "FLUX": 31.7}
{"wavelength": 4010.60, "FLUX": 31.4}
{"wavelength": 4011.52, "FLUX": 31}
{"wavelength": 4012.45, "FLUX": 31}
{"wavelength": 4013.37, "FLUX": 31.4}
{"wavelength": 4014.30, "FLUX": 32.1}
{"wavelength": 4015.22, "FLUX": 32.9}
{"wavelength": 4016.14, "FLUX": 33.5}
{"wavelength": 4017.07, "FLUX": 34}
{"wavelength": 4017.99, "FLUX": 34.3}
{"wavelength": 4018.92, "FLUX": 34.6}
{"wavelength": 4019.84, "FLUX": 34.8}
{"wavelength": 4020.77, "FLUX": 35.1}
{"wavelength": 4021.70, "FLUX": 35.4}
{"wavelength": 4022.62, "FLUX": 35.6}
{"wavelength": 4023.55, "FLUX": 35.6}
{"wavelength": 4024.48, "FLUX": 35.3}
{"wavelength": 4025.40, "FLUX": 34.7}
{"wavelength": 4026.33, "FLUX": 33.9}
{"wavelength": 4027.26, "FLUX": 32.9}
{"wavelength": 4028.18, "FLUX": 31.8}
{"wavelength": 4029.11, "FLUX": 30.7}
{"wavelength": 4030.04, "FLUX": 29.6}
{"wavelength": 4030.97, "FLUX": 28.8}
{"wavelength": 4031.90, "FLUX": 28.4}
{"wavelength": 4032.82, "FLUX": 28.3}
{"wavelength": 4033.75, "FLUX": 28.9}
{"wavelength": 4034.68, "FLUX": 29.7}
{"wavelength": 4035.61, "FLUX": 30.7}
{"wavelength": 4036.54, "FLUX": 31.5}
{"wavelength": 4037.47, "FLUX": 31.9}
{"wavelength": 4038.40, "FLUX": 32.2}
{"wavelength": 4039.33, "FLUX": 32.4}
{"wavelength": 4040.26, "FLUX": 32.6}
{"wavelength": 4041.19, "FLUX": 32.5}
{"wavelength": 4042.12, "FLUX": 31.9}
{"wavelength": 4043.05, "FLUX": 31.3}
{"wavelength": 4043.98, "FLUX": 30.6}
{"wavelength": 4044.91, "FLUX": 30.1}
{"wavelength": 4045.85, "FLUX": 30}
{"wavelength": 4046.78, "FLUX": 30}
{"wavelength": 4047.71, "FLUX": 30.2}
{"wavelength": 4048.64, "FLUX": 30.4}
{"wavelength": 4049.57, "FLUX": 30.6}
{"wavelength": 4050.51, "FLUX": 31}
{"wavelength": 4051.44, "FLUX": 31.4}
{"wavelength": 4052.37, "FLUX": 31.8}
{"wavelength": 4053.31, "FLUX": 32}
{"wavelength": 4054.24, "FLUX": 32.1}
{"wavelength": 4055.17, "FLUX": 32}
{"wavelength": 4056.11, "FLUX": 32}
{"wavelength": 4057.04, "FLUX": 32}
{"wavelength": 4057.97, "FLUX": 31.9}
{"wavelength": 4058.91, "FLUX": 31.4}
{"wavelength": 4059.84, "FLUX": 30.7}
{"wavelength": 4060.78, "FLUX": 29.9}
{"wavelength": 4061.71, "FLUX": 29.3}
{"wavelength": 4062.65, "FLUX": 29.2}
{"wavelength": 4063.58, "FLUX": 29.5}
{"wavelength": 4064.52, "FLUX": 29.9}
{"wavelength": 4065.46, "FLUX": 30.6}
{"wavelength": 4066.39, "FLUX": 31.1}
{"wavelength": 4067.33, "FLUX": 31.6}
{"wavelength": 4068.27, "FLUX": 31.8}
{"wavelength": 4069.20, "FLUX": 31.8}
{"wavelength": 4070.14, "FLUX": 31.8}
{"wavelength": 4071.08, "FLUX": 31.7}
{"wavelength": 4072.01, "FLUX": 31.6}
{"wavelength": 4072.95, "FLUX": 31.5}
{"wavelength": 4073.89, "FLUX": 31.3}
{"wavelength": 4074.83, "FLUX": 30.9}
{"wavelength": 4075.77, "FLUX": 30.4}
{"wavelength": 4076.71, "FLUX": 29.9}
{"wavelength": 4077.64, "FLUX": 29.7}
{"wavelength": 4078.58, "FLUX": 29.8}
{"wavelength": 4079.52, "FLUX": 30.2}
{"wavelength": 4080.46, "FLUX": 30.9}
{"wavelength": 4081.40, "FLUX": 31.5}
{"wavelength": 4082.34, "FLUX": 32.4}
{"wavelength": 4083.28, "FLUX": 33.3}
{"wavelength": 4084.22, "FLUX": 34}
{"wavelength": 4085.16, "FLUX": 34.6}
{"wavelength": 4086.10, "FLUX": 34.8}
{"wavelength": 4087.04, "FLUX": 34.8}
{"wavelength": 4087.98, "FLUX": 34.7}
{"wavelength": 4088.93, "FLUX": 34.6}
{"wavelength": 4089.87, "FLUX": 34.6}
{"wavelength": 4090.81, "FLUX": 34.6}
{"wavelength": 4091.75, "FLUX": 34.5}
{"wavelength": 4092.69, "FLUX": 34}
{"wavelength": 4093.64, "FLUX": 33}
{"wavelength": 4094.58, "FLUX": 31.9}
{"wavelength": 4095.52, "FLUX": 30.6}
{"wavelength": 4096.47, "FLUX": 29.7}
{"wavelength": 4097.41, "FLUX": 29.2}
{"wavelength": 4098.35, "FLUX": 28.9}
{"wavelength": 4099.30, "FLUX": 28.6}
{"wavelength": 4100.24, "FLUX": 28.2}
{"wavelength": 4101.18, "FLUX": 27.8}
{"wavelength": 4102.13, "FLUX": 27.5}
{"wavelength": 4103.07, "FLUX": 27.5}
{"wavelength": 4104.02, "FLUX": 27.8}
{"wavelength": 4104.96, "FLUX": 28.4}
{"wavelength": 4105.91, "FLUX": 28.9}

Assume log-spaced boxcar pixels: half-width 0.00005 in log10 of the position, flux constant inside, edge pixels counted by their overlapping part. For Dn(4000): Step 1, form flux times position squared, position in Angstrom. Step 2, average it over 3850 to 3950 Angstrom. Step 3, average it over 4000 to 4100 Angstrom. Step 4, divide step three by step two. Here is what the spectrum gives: 1.9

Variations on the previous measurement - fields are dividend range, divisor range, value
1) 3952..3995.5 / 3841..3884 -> 1.47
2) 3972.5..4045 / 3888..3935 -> 1.59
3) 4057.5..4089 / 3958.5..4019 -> 1.30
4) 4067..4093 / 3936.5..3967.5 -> 1.90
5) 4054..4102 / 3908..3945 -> 1.95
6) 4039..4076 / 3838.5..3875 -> 2.28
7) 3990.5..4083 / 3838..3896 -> 2.11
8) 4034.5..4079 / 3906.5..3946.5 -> 1.87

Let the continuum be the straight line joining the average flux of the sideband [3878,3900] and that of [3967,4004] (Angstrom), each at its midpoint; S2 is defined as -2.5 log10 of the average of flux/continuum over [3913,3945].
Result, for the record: 0.28 mag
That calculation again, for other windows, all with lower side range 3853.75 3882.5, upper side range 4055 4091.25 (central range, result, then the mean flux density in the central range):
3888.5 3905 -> -0.204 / 21.5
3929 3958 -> 0.247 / 17.3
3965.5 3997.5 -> 0.071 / 23.1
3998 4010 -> -0.191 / 31.3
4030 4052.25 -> -0.053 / 30.7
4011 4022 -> -0.217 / 33.3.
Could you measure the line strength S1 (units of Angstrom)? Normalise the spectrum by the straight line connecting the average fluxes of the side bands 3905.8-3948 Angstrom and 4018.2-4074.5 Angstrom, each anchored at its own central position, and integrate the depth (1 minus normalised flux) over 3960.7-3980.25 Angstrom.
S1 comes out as 5.7 Angstrom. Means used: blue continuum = 17.9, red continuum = 31.6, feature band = 16.4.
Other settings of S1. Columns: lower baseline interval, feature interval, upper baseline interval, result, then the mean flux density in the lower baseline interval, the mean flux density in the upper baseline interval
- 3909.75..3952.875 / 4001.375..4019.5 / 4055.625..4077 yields -4.62 Angstrom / 18.3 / 30.9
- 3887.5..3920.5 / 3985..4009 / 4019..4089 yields -1.43 Angstrom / 22.3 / 31.7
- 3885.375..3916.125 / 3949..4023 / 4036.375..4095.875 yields 4.23 Angstrom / 21.8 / 31.7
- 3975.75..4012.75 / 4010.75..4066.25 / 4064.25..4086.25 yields -2.41 Angstrom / 29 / 31.5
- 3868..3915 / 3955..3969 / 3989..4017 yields 5.74 Angstrom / 19.7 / 30.7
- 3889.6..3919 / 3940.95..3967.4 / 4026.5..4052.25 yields 6.54 Angstrom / 22.6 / 30.8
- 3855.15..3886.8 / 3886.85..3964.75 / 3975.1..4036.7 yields 7.16 Angstrom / 15.8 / 30.3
